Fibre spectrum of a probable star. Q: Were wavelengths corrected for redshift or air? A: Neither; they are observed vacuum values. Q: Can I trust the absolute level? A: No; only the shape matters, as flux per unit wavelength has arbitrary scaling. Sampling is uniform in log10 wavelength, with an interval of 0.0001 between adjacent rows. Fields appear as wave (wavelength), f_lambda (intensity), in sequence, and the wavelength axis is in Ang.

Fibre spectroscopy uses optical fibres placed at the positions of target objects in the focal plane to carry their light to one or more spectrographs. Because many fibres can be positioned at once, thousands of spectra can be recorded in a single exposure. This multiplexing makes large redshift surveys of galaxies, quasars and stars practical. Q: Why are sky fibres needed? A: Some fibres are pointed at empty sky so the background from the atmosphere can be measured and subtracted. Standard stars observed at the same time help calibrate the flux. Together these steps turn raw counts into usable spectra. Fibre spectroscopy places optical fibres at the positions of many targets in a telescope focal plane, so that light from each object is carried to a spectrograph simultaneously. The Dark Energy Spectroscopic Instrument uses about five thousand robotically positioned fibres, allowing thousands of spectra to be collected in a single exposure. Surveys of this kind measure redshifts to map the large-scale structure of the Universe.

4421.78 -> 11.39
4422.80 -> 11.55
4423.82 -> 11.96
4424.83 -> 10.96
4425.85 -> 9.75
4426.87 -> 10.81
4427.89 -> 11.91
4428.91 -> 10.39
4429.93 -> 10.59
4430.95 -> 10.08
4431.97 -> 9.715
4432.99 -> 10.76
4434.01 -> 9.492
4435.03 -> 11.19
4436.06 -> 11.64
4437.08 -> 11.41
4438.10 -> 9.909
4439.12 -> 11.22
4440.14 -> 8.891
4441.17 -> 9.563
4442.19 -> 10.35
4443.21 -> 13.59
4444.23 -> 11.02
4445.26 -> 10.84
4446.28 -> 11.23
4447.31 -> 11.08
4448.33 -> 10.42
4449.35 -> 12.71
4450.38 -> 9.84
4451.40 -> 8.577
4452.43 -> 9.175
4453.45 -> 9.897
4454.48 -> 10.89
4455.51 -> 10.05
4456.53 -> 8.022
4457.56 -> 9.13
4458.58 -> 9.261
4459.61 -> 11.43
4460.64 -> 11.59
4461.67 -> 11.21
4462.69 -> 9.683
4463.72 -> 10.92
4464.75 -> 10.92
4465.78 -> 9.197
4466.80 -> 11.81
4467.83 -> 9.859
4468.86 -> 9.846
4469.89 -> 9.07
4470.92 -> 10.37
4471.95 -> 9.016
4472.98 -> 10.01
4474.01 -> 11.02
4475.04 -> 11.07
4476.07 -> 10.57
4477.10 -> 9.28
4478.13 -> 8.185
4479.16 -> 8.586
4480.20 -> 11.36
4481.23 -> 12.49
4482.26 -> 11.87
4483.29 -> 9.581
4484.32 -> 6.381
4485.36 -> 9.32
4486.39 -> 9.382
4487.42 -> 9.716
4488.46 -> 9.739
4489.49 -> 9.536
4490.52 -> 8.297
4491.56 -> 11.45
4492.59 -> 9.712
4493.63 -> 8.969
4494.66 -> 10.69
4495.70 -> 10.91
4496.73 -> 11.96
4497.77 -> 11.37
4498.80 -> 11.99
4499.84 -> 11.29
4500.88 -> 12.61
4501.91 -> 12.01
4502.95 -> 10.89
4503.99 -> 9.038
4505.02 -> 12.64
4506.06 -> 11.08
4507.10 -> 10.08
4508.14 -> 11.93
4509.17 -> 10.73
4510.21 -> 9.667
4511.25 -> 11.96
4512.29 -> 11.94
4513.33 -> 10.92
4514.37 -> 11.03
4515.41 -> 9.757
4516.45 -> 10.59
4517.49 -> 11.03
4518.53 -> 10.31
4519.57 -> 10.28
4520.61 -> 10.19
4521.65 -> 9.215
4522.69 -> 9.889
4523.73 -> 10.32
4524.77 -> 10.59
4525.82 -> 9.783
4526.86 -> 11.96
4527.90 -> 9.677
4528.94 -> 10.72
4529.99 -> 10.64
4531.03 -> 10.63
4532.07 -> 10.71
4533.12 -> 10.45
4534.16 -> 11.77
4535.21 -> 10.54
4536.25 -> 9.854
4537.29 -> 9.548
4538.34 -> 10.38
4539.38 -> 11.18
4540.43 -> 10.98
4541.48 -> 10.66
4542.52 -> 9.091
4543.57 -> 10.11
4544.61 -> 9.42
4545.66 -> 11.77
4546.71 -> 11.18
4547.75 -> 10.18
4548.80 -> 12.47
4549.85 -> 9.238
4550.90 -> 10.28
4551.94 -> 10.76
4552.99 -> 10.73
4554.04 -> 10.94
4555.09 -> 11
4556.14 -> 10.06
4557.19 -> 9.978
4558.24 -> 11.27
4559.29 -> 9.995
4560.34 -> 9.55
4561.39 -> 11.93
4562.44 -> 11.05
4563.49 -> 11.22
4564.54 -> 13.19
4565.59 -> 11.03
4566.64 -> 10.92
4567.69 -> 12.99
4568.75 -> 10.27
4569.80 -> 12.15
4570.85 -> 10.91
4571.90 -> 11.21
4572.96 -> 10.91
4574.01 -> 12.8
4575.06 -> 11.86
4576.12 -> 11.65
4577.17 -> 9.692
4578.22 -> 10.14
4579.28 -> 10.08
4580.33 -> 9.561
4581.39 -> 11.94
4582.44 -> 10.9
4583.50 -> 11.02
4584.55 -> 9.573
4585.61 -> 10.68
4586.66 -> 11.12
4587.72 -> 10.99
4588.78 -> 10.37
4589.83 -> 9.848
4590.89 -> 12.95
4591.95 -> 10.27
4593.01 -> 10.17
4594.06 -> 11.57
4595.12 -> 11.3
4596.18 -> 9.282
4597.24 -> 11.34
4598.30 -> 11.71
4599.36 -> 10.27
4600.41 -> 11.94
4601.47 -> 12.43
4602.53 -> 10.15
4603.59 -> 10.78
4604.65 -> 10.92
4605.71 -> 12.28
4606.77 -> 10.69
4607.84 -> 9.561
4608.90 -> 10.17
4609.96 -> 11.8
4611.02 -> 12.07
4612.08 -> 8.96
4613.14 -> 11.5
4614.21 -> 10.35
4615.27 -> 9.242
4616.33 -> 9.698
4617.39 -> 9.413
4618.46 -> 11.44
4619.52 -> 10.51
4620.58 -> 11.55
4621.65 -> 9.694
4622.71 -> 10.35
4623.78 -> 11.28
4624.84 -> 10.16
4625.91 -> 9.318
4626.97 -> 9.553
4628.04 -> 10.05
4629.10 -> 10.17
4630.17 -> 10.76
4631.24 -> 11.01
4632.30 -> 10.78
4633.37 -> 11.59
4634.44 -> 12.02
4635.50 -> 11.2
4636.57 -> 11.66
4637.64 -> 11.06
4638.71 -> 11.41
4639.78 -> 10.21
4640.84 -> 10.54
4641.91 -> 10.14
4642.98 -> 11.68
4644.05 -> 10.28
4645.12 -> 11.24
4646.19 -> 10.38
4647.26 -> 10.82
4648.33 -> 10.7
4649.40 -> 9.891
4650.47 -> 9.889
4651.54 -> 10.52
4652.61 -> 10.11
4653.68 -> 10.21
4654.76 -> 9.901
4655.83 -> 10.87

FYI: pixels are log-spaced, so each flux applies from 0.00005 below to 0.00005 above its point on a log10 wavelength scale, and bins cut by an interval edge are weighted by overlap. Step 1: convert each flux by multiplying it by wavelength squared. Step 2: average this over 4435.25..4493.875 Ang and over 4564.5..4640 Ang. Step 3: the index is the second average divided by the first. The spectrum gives 1.13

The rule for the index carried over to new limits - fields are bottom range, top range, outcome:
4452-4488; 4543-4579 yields 1.14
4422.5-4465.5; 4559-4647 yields 1.10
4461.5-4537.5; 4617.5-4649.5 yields 1.09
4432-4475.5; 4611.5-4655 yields 1.10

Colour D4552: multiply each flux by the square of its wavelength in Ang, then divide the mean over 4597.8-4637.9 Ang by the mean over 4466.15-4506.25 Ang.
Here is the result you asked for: 1.1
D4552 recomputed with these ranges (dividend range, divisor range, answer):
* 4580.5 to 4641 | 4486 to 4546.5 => 1.06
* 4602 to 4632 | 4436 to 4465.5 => 1.08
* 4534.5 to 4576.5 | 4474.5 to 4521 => 1.06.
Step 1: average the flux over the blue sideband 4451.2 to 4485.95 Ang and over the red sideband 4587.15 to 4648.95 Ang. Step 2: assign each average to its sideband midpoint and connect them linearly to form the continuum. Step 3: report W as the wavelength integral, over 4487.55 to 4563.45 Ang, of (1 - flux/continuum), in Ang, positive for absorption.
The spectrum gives -2.5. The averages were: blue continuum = 10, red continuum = 10.7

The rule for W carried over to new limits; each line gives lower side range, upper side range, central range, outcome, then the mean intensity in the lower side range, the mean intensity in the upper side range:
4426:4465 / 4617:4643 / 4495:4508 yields -0.95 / 10.5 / 10.7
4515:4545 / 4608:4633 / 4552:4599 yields -2.53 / 10.4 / 10.4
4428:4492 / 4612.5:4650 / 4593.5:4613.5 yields -0.81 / 10.2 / 10.6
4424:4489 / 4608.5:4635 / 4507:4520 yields -0.54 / 10.3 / 10.5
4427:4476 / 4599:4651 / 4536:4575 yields -1.03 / 10.4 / 10.7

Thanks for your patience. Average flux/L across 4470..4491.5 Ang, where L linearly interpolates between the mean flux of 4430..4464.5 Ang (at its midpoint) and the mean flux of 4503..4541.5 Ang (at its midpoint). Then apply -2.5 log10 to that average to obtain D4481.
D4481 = 0.08 mag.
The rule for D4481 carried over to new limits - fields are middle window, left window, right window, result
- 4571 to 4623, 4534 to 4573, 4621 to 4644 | -0.01 mag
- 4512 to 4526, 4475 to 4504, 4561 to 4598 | 0.01 mag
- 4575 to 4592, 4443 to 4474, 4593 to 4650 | -0.01 mag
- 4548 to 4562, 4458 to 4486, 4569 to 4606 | 0.01 mag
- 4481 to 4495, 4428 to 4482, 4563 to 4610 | 0.09 mag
